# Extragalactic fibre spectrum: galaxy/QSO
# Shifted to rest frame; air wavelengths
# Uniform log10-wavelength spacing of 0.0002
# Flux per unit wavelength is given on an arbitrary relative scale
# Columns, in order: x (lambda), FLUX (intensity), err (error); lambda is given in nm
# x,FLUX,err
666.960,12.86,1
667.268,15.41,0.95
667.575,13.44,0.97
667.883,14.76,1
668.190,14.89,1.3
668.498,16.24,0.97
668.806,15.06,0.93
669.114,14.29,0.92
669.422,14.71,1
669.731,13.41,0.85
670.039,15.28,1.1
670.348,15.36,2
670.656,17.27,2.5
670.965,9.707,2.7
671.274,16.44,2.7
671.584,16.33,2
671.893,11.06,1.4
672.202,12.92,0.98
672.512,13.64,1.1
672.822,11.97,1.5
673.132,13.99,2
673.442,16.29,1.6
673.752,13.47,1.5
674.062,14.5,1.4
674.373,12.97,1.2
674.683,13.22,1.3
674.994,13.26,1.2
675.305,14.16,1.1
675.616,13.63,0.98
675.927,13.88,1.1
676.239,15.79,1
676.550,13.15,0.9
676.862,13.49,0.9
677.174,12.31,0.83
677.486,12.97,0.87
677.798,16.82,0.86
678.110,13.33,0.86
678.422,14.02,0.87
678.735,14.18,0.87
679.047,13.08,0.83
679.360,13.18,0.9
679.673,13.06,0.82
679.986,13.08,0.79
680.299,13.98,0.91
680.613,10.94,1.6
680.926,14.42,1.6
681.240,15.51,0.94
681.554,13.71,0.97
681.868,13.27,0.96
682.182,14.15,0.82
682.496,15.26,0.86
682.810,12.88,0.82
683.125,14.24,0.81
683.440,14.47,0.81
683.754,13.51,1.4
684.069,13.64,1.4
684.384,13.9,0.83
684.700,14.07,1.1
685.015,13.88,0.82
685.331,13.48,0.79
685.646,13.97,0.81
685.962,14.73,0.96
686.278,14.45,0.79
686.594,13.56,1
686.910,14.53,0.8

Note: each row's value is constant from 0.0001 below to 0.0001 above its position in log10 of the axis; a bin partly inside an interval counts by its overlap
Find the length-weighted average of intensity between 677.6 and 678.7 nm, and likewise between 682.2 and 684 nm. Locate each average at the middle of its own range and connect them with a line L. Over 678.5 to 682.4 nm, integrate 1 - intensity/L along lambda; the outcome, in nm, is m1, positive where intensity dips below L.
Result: 0.21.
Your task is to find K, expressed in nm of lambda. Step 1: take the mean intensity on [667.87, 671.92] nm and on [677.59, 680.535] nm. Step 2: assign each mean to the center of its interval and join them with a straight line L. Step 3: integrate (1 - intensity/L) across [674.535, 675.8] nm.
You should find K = 0.05 nm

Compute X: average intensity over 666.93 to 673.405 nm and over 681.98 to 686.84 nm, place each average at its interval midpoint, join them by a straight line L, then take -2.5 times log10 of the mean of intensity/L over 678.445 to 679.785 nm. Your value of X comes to 0.05 mag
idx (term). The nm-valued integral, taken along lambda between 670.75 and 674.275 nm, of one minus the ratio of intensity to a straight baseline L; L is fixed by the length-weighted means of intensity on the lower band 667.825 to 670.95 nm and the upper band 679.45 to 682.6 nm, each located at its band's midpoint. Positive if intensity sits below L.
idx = 0.21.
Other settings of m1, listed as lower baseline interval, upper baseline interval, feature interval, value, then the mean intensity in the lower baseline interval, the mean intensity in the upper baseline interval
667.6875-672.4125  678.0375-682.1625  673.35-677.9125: 0.01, 14.5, 13.5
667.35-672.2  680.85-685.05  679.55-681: 0.12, 14.5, 14.1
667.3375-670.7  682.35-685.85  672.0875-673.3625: 0.12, 14.9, 13.9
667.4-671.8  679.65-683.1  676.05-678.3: 0.02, 14.8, 13.7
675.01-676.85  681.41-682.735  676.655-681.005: 0.17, 14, 14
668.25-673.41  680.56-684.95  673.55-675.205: 0.07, 14.3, 13.9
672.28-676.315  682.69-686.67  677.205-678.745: -0.03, 13.8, 13.9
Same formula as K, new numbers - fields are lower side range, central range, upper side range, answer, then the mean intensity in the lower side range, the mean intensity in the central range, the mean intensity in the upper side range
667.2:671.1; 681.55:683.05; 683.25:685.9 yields 0.01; 14.6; 13.9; 13.9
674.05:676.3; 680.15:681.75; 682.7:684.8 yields 0.01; 13.8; 13.7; 13.8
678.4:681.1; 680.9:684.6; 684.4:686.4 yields -0.10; 13.3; 14.1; 14.1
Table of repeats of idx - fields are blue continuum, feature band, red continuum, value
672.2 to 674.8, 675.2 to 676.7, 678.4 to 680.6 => -0.06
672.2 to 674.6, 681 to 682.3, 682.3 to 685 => -0.02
